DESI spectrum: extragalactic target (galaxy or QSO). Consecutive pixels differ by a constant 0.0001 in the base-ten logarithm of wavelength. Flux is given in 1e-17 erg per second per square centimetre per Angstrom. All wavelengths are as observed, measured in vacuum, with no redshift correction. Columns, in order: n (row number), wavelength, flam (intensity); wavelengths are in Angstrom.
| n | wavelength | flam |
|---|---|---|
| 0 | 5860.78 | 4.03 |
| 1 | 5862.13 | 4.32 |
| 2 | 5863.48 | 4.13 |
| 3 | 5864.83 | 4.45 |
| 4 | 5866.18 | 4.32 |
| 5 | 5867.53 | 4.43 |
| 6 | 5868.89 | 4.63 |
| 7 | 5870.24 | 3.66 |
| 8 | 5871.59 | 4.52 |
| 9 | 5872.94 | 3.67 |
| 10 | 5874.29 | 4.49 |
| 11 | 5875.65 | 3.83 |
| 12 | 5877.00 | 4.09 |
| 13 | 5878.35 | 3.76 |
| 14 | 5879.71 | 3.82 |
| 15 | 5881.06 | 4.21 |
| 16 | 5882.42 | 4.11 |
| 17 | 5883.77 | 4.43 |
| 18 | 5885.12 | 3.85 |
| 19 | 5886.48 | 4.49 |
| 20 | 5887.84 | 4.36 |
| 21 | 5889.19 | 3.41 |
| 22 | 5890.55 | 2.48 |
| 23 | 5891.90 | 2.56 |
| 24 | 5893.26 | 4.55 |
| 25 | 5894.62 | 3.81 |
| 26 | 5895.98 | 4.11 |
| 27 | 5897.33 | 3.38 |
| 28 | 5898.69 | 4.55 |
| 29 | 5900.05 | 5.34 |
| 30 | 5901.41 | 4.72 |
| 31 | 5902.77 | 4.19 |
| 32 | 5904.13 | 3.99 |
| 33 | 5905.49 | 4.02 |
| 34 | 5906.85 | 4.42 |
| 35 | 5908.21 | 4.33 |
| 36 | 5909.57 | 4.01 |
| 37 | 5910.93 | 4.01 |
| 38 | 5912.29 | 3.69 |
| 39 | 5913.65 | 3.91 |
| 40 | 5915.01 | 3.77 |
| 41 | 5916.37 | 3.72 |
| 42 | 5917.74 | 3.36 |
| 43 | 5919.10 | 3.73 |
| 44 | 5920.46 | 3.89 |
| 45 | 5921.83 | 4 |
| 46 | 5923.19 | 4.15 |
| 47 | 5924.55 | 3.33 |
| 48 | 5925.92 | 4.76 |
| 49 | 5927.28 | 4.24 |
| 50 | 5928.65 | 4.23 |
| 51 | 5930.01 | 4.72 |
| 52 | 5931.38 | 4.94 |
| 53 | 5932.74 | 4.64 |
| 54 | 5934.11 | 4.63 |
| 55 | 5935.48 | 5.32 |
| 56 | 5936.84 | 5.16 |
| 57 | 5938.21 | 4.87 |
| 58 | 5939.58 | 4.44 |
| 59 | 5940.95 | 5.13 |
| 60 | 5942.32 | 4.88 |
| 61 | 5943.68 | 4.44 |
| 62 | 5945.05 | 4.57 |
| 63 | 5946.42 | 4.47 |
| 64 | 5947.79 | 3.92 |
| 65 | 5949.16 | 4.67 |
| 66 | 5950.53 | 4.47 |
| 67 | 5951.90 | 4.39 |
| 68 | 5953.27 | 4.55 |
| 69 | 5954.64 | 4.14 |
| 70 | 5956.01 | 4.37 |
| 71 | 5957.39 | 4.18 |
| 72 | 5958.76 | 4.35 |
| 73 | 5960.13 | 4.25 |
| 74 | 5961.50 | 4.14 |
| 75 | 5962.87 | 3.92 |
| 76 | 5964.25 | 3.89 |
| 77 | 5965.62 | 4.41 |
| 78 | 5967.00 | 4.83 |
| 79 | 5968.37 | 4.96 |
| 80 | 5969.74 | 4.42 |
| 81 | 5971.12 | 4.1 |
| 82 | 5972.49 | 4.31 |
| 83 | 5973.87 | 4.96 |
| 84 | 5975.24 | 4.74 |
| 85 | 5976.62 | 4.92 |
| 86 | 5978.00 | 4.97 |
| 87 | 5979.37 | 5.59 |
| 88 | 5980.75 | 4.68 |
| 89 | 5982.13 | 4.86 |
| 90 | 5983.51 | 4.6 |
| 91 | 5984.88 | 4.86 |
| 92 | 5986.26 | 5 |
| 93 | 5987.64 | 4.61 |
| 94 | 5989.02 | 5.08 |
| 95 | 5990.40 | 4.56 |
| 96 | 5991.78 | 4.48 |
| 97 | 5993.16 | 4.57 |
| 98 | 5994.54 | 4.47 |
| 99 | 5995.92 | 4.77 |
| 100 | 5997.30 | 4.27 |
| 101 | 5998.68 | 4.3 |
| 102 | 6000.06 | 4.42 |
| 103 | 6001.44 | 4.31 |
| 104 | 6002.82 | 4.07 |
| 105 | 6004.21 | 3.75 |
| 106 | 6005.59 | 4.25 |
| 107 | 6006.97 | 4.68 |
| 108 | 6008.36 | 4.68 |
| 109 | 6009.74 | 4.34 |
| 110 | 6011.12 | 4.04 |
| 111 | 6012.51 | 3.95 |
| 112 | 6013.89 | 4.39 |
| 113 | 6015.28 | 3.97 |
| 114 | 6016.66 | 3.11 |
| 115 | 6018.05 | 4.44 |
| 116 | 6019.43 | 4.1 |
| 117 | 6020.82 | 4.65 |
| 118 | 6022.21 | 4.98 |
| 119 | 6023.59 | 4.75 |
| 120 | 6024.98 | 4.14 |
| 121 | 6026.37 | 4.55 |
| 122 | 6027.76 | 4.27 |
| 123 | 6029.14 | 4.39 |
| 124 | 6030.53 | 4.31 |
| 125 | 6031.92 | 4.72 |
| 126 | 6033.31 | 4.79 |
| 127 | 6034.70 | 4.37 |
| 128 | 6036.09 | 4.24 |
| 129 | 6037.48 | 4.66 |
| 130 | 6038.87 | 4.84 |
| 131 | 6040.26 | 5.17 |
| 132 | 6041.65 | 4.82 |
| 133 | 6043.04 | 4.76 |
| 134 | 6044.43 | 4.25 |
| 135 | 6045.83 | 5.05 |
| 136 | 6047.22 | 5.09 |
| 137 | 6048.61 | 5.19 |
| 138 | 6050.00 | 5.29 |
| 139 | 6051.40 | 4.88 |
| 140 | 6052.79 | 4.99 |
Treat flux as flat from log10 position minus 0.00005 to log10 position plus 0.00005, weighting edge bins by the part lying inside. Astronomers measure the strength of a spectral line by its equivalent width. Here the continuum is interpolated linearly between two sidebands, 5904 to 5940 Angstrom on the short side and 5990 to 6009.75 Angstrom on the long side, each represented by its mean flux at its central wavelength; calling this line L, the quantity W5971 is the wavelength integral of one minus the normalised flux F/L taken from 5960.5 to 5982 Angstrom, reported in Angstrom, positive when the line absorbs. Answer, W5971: -1.3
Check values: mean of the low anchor 4.24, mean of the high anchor 4.39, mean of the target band 4.59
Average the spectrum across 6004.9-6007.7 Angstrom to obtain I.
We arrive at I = 4.46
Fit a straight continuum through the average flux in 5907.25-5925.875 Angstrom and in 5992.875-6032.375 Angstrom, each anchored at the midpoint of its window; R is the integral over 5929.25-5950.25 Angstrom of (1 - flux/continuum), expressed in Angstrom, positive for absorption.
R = -3.8 Angstrom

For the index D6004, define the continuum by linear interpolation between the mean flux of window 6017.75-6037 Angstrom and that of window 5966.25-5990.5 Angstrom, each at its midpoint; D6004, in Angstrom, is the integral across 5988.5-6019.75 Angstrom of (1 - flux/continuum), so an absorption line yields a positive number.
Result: 2.2 Angstrom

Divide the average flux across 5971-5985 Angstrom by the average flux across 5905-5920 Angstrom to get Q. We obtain 1.2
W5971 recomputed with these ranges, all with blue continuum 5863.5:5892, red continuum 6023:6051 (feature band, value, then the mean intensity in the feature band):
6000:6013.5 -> 0.9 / 4.24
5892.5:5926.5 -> 0.7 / 4.06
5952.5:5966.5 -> 0.4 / 4.23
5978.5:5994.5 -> -1.2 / 4.8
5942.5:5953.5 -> -0.4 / 4.45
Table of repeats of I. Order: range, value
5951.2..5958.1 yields 4.32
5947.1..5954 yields 4.4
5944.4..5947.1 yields 4.52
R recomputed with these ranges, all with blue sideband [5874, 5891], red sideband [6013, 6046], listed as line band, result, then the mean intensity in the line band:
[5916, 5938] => -1.1 Angstrom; 4.32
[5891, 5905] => -0.3 Angstrom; 4.09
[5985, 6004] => -0.7 Angstrom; 4.52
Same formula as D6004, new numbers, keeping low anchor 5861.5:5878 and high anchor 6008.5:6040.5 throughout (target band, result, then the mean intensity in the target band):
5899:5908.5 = -0.4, 4.44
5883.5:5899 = 1.6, 3.8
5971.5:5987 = -1.8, 4.85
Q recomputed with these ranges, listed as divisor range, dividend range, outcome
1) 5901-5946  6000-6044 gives 1.02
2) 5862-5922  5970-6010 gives 1.14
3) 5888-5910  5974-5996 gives 1.20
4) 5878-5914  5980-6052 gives 1.13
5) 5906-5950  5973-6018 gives 1.04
